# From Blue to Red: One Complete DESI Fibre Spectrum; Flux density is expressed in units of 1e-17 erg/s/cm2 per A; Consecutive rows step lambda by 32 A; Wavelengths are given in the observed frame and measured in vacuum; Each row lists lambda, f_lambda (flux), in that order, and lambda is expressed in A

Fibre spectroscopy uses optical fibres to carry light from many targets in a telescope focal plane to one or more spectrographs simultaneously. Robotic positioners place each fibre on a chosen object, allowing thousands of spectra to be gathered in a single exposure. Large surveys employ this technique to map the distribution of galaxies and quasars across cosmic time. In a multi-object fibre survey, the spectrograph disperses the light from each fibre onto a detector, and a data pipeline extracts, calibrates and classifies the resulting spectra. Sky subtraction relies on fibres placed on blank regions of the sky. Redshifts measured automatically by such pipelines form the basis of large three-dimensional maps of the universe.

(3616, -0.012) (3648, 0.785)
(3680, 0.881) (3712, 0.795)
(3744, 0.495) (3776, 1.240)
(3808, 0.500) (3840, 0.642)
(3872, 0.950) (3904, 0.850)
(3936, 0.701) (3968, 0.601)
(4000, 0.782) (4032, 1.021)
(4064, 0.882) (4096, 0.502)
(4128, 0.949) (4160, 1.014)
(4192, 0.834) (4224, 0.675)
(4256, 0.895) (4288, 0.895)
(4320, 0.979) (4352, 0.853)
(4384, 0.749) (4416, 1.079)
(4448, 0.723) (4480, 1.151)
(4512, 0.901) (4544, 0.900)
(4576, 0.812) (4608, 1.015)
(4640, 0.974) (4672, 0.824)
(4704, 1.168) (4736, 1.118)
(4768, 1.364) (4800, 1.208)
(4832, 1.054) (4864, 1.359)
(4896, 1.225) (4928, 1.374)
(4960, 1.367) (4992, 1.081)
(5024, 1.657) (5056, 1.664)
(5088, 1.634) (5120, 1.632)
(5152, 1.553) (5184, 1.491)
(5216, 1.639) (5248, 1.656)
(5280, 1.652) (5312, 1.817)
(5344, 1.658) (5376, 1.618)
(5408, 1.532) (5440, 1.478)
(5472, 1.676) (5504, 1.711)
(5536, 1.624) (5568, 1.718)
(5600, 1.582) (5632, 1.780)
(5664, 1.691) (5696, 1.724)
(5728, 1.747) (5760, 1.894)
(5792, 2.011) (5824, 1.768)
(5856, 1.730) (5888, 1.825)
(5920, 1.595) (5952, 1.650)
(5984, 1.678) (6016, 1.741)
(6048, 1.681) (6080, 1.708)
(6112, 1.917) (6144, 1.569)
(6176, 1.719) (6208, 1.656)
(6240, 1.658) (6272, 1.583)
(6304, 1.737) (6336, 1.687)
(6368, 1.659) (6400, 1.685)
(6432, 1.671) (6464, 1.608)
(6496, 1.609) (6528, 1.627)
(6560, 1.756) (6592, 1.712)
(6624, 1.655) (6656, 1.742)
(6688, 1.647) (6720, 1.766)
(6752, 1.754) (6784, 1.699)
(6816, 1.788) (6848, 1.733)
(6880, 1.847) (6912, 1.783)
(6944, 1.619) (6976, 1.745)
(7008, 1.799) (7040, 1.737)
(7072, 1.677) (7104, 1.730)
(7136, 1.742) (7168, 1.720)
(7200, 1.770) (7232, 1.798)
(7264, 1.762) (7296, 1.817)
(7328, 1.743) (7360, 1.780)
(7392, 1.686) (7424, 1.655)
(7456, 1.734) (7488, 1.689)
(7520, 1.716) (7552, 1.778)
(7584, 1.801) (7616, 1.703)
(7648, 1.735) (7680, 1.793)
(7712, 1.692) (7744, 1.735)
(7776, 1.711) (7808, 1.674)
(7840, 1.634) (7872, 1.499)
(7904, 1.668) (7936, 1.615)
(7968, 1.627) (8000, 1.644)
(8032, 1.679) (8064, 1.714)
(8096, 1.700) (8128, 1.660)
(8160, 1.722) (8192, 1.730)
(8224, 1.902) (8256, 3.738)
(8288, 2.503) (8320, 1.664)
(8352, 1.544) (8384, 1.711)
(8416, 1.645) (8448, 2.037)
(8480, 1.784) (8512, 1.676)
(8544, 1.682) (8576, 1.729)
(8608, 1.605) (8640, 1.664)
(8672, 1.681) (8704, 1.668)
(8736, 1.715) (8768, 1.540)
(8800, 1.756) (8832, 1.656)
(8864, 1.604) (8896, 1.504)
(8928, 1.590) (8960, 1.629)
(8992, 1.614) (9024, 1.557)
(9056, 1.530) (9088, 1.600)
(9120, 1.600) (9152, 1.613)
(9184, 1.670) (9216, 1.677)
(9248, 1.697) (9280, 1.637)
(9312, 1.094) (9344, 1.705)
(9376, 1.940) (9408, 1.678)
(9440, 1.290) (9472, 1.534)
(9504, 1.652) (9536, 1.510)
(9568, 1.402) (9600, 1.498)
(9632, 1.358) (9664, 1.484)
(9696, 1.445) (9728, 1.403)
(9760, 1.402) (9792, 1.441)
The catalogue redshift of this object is 0.257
